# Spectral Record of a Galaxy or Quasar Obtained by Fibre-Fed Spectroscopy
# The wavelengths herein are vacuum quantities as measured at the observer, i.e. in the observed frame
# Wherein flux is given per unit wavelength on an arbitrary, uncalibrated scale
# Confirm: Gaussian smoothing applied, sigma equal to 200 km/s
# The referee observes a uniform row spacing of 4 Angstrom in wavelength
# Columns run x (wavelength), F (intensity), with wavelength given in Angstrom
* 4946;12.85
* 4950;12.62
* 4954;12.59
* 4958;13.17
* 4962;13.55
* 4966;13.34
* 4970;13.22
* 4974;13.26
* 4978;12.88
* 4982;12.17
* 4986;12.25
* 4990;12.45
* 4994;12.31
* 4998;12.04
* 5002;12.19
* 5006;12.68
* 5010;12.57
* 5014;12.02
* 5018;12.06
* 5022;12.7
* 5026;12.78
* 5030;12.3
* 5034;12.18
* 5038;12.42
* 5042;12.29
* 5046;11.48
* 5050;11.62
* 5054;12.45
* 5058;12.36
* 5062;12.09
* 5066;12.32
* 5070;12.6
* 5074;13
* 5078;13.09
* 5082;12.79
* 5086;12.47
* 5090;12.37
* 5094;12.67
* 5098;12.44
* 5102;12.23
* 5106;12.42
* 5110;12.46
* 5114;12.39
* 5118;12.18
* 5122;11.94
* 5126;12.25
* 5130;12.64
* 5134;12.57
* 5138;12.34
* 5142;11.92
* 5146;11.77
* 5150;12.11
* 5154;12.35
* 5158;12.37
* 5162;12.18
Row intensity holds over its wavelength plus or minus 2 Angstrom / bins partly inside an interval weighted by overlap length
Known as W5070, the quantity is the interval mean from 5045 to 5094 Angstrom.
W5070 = 12.4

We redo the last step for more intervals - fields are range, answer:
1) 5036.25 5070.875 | 12.2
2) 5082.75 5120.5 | 12.4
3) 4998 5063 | 12.3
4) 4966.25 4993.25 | 12.7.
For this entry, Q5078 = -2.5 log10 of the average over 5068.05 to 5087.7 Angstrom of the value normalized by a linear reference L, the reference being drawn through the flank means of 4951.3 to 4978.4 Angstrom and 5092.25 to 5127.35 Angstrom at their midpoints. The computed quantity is -0.02 mag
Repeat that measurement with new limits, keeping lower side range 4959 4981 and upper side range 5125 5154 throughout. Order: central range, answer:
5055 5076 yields 0.02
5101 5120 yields 0.01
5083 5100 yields 0.00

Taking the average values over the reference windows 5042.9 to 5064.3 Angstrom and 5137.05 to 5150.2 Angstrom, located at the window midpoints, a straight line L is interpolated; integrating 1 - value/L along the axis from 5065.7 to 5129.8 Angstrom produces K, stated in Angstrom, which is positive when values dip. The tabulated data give -2.5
